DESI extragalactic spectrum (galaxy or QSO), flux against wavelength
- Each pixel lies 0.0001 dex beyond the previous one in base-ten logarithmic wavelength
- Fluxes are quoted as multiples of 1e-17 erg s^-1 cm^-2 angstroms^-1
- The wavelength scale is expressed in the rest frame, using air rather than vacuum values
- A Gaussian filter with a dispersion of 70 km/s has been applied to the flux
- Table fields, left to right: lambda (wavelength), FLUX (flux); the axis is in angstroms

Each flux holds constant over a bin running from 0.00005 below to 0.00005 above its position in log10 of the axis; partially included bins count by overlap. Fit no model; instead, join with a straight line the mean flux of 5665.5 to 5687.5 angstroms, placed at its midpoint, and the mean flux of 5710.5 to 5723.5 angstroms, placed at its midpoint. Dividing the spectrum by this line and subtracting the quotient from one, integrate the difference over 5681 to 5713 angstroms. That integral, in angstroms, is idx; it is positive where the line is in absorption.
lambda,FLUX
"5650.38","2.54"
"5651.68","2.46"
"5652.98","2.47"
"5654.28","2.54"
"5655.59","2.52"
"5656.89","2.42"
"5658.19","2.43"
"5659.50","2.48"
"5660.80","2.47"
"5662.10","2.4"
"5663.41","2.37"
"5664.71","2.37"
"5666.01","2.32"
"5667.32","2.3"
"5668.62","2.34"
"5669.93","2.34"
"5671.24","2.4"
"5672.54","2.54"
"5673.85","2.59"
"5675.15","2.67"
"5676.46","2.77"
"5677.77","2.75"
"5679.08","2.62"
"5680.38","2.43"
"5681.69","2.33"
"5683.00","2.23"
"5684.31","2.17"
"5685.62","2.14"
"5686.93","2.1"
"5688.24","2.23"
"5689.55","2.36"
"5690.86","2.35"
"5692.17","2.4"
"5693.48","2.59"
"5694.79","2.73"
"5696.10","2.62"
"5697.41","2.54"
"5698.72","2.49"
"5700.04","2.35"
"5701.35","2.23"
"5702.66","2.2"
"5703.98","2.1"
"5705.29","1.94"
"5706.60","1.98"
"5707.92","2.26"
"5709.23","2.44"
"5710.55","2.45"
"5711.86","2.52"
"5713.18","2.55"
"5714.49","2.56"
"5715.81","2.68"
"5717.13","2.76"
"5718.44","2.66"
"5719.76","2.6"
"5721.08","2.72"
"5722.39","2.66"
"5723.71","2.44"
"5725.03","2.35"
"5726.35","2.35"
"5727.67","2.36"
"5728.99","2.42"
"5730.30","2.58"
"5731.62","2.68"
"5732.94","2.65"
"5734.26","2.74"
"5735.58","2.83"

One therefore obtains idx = 2.4 angstroms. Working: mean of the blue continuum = 2.42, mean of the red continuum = 2.62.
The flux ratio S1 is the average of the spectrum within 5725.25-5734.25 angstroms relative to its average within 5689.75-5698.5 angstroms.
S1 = 1.00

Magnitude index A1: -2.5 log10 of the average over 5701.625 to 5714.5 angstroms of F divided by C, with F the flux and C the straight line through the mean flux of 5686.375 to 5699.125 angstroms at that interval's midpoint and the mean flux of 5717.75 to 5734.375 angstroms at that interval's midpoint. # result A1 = 0.095 mag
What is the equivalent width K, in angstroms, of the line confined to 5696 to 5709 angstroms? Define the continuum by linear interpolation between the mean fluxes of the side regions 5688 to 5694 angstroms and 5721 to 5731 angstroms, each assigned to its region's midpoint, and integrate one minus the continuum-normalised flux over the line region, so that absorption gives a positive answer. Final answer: 0.8 angstroms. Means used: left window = 2.39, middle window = 2.26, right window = 2.47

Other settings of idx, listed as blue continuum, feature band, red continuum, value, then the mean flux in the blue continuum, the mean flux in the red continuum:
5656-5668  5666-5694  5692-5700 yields 0.81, 2.4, 2.55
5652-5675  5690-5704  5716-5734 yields 0.41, 2.44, 2.56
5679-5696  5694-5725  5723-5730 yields -0.95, 2.36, 2.4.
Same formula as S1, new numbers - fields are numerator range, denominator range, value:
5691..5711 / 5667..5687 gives 0.97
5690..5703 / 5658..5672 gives 1.03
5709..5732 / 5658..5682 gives 1.03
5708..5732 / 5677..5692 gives 1.08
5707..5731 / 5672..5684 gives 0.99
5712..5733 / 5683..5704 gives 1.09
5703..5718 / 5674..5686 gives 0.97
